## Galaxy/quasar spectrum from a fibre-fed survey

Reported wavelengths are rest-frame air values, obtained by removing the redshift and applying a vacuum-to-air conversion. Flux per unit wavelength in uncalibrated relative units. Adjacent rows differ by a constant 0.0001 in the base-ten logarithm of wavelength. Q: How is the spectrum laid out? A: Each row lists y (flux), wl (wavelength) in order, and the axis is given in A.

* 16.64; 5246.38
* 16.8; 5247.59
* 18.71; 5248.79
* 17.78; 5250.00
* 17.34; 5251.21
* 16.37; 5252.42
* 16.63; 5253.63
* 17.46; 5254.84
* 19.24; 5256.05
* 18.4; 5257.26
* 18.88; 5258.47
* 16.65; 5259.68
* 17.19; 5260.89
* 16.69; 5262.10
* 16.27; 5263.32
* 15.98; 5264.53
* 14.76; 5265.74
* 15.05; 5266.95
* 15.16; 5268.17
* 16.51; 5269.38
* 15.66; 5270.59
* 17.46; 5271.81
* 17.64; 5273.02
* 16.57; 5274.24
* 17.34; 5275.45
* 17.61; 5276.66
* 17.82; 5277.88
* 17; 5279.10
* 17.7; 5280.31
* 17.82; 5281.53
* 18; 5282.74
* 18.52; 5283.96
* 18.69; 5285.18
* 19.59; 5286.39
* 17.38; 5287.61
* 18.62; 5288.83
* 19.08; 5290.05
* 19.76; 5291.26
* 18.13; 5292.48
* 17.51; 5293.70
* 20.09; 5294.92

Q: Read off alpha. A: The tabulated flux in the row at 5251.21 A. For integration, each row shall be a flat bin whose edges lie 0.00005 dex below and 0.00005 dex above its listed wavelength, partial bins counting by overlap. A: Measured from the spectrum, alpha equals 17.34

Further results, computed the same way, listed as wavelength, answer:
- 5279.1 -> 17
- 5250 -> 17.78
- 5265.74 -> 14.76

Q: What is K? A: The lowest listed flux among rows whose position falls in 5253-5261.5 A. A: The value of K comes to 16.63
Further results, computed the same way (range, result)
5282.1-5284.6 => 18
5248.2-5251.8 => 17.34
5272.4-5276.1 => 16.57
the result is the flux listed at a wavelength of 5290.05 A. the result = 19.08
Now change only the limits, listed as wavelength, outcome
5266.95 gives 15.05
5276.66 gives 17.61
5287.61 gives 17.38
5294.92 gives 20.09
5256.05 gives 19.24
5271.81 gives 17.46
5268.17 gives 15.16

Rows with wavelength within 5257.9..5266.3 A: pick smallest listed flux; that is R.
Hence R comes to 14.76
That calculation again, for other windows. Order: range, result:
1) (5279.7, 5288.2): 17.38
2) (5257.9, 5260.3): 16.65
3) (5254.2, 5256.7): 17.46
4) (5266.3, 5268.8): 15.05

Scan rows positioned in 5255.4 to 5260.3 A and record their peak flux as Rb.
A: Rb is 19.24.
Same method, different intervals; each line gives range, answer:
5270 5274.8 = 17.64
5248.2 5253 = 18.71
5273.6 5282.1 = 17.82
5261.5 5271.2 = 16.69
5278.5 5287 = 19.59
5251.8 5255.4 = 17.46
